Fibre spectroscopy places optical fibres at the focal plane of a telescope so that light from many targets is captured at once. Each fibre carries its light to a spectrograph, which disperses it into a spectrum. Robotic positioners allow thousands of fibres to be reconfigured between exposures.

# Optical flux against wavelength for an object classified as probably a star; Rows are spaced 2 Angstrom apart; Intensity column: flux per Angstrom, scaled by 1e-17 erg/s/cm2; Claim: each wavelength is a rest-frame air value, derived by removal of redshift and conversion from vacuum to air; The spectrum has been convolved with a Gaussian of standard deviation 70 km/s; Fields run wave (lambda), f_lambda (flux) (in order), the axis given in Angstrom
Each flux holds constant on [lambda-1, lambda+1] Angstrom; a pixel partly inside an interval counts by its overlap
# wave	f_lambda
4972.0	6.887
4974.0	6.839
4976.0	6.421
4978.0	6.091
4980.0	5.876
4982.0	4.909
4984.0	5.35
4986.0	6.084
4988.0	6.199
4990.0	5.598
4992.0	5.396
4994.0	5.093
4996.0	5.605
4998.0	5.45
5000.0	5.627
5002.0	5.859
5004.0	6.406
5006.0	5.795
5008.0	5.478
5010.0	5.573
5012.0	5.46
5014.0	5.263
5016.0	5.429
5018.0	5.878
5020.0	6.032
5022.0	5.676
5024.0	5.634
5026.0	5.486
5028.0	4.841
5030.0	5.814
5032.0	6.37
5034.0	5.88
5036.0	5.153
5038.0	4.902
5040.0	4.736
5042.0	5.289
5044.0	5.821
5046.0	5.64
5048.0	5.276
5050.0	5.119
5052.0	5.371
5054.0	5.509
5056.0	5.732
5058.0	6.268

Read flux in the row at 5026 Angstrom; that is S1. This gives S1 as 5.486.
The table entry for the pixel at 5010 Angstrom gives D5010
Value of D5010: 5.573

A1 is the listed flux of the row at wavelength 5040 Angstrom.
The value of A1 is 4.736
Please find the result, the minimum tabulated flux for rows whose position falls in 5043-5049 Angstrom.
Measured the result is 5.276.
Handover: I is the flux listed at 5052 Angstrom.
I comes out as 5.371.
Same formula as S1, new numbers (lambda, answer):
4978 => 6.091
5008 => 5.478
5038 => 4.902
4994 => 5.093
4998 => 5.45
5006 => 5.795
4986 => 6.084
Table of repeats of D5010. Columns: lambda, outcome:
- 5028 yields 4.841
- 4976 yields 6.421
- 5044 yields 5.821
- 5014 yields 5.263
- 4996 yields 5.605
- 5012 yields 5.46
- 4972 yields 6.887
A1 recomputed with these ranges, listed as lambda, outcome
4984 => 5.35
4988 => 6.199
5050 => 5.119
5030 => 5.814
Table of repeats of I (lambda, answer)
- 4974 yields 6.839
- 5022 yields 5.676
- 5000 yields 5.627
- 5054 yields 5.509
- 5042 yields 5.289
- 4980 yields 5.876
